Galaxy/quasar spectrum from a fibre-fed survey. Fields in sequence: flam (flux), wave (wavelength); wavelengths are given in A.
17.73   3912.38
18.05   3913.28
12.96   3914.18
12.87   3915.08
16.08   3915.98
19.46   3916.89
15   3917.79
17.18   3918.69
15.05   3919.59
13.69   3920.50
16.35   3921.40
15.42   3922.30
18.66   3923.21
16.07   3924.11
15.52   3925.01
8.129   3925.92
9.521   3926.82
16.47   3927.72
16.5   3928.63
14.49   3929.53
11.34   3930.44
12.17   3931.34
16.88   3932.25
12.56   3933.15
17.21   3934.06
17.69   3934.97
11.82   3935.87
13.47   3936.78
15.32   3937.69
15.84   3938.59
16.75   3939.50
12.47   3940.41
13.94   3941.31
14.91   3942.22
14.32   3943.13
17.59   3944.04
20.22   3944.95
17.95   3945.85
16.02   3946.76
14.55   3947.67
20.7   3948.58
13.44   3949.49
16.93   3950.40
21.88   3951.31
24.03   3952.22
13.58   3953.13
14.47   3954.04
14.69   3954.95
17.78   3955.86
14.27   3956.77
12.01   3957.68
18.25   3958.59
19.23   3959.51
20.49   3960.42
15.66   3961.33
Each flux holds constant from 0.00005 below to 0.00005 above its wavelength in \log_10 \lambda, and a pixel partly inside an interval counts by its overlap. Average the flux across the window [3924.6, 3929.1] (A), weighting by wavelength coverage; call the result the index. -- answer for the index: 13.2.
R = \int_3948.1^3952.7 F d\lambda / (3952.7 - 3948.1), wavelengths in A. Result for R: 19.3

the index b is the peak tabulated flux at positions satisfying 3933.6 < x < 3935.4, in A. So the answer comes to 17.69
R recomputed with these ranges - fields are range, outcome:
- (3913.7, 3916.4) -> 14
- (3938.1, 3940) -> 16.2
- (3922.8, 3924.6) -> 17.4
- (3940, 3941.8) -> 13.3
